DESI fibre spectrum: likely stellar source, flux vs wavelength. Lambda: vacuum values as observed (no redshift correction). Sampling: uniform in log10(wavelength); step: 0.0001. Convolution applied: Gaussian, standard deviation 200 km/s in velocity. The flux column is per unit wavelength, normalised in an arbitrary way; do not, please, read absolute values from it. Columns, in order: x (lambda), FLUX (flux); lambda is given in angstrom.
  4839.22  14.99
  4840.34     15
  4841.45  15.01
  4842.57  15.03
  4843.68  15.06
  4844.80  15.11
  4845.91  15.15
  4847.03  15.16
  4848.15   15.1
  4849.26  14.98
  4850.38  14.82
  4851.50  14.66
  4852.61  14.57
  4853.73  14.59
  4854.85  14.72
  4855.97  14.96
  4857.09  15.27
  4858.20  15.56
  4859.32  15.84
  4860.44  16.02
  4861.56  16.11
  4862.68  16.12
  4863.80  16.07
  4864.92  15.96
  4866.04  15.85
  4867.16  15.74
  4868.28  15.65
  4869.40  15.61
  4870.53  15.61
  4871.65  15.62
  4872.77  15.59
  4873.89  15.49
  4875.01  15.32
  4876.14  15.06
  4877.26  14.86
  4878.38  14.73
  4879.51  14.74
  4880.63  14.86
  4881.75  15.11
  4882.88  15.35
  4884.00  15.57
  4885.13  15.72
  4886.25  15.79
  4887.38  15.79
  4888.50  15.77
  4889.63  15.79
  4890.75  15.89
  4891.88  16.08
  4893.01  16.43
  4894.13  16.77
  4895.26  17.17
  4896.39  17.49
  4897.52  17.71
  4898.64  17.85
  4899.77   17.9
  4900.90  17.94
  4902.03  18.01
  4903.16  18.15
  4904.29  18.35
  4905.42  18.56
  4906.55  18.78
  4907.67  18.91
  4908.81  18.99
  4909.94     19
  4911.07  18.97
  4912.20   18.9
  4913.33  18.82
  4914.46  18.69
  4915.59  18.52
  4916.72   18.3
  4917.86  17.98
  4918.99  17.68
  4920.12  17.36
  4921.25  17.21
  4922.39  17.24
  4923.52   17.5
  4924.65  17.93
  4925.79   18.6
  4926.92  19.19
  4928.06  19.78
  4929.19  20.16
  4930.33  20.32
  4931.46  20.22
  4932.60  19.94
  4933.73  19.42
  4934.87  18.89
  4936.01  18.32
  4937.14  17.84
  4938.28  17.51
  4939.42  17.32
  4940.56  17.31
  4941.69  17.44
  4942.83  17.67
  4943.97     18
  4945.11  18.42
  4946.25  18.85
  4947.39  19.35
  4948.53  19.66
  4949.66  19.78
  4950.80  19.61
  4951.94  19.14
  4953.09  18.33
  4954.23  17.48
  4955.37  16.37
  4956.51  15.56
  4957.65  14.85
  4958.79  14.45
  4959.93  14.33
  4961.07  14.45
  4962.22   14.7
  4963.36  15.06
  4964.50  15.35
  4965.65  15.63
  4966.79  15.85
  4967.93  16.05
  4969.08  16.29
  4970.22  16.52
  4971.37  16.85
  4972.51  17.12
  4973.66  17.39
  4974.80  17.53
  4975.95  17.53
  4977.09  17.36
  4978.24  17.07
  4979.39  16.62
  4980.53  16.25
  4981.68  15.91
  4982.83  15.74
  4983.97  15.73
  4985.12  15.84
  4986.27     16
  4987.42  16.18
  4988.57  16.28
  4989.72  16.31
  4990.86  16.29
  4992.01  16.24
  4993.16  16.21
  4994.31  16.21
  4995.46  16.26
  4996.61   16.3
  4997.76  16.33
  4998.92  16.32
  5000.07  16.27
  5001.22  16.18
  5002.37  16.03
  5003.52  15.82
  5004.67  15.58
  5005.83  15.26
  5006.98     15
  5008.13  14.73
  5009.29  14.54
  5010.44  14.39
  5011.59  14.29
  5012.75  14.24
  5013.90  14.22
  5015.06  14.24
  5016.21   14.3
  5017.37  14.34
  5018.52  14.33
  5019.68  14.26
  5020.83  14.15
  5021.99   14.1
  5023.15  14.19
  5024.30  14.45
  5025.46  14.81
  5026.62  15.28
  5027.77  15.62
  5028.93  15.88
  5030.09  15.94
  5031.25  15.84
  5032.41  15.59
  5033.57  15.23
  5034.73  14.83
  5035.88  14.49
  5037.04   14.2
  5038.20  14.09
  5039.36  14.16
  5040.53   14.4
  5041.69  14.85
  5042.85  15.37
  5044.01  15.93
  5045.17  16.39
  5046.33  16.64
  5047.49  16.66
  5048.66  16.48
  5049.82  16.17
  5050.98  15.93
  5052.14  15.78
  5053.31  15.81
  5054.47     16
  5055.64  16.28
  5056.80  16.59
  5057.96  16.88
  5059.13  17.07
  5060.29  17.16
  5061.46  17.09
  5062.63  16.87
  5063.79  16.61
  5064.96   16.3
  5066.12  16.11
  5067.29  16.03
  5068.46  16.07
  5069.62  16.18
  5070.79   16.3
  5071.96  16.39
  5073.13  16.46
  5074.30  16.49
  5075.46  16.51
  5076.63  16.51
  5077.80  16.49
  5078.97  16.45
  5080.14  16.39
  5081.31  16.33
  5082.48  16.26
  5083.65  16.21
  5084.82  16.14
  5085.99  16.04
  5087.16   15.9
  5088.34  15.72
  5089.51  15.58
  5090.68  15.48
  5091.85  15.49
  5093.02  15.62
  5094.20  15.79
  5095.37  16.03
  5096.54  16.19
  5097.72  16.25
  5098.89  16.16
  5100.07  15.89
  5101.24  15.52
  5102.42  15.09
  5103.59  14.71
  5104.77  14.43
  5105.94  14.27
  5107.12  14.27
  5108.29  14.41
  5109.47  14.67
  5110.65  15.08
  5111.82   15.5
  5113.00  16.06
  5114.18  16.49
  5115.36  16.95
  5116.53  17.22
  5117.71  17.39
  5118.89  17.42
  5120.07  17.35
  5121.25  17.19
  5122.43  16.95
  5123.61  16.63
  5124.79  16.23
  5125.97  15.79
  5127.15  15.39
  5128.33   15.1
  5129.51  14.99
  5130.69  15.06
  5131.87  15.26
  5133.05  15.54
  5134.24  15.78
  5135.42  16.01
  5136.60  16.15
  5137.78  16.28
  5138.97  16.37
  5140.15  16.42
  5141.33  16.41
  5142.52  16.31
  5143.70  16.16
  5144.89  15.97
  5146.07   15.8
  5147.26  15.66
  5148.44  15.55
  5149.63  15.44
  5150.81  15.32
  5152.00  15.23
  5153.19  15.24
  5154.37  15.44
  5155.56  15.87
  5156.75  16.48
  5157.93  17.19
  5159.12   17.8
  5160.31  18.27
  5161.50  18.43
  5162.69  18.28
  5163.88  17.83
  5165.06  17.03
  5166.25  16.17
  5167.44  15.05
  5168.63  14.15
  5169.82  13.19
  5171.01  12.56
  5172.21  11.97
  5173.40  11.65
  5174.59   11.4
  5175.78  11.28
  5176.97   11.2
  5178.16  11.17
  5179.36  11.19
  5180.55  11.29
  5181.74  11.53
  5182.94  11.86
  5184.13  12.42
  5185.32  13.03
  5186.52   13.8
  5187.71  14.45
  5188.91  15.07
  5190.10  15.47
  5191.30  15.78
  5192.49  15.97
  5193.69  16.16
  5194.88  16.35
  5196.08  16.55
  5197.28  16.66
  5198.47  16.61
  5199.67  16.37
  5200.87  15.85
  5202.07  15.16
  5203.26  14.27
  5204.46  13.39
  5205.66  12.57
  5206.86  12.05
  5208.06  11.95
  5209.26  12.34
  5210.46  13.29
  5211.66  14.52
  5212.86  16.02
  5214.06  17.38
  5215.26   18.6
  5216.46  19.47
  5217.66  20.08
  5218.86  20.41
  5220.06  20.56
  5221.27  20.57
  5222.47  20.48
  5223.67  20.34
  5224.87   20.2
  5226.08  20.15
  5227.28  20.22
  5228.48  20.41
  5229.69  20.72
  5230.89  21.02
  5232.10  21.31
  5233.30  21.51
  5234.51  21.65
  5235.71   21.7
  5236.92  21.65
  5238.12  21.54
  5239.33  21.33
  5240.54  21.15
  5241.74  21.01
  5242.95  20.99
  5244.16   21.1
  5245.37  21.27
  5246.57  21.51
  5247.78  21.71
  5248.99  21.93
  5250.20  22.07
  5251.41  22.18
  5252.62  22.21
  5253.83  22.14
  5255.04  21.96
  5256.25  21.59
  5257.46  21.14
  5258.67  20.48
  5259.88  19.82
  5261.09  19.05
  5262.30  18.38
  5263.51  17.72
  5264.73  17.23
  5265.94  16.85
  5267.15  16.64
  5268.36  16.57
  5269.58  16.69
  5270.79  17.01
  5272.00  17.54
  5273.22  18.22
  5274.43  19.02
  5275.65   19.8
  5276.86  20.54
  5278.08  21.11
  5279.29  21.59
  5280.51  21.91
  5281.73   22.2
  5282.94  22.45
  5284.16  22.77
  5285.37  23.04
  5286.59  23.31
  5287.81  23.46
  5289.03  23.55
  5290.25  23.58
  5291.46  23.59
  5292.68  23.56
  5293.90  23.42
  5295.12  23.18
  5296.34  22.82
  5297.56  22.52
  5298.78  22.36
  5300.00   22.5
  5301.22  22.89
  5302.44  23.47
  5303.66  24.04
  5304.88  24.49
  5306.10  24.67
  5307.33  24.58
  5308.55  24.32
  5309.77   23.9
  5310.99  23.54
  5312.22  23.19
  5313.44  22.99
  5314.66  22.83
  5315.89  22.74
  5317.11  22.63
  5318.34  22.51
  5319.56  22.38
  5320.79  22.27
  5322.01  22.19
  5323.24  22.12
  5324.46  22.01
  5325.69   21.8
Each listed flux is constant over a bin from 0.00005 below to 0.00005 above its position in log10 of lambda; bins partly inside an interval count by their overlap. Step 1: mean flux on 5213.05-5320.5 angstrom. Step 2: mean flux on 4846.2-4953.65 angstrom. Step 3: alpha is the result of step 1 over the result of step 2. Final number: 1.2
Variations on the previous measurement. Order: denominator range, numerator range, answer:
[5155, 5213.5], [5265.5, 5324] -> 1.52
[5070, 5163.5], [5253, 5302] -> 1.30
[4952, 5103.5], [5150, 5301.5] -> 1.15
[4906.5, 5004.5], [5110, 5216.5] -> 0.88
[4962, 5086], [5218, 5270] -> 1.29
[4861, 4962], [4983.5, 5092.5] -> 0.91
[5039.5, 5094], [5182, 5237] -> 1.05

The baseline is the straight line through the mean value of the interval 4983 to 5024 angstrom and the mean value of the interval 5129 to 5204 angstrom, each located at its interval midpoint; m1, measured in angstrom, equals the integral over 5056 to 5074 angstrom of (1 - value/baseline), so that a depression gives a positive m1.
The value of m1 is -1.54 angstrom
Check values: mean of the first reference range 15.3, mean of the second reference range 15.1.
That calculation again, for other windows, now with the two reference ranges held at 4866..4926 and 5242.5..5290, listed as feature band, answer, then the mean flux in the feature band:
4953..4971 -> 2.0 angstrom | 15.6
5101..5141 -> 6.8 angstrom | 15.8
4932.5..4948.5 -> -0.9 angstrom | 18.3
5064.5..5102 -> 5.3 angstrom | 16.1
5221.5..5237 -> -0.5 angstrom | 20.8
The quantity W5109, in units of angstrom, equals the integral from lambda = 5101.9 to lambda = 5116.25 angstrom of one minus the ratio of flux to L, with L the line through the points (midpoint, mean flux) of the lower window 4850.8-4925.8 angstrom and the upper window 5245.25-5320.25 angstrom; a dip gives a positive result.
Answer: 3.11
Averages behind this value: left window 16.6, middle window 15.2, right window 21.6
